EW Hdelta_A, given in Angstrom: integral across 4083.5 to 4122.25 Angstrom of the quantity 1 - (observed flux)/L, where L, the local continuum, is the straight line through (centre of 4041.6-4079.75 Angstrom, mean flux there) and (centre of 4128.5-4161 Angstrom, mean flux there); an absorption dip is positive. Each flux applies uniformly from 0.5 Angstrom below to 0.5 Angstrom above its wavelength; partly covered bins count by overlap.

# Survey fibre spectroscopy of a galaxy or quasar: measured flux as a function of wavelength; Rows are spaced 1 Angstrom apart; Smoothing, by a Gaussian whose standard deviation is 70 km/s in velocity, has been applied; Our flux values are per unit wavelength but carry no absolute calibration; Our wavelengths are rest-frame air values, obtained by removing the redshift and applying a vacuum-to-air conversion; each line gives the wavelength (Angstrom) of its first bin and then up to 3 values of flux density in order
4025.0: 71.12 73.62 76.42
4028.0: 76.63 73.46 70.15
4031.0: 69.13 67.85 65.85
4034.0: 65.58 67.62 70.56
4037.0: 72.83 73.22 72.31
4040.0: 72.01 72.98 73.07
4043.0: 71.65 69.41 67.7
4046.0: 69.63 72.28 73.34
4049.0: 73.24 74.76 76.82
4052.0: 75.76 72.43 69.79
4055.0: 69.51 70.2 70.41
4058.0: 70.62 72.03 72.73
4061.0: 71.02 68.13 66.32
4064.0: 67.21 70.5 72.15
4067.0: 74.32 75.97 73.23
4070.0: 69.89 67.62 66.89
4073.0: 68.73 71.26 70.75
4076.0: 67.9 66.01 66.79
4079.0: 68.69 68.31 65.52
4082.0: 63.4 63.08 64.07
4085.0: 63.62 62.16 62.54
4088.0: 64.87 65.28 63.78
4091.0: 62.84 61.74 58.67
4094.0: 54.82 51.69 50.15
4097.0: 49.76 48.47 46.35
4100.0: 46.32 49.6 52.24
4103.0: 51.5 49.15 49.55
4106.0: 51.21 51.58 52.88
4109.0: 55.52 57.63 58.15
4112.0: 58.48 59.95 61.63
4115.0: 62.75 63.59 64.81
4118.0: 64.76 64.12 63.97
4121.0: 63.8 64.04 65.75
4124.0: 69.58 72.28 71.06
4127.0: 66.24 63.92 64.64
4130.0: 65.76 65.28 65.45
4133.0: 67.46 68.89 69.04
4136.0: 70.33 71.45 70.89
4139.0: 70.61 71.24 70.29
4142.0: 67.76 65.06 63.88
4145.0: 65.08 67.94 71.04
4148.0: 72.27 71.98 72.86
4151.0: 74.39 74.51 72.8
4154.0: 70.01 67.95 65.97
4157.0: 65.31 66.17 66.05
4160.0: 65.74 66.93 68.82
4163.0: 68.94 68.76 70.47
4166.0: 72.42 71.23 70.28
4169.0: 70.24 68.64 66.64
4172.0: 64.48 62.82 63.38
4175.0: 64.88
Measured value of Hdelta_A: 6.7 Angstrom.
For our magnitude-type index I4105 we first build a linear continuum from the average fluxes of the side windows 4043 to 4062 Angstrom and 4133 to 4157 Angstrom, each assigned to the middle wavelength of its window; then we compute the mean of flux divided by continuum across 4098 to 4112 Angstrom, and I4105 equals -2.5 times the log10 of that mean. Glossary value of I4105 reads 0.34 mag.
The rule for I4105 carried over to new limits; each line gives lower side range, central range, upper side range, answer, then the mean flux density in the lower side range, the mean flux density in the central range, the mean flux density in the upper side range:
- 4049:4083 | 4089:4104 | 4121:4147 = 0.27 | 70.1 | 53.7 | 67.7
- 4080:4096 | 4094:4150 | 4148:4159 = 0.07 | 61.7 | 62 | 70.1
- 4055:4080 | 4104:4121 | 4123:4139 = 0.17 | 69.9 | 58.7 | 68.2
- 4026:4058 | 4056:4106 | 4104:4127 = 0.05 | 71.5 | 63.2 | 61.1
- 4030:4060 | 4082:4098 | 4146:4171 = 0.18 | 71.1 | 59.7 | 69.6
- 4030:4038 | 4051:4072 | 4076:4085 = -0.06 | 68.9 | 71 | 65.7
